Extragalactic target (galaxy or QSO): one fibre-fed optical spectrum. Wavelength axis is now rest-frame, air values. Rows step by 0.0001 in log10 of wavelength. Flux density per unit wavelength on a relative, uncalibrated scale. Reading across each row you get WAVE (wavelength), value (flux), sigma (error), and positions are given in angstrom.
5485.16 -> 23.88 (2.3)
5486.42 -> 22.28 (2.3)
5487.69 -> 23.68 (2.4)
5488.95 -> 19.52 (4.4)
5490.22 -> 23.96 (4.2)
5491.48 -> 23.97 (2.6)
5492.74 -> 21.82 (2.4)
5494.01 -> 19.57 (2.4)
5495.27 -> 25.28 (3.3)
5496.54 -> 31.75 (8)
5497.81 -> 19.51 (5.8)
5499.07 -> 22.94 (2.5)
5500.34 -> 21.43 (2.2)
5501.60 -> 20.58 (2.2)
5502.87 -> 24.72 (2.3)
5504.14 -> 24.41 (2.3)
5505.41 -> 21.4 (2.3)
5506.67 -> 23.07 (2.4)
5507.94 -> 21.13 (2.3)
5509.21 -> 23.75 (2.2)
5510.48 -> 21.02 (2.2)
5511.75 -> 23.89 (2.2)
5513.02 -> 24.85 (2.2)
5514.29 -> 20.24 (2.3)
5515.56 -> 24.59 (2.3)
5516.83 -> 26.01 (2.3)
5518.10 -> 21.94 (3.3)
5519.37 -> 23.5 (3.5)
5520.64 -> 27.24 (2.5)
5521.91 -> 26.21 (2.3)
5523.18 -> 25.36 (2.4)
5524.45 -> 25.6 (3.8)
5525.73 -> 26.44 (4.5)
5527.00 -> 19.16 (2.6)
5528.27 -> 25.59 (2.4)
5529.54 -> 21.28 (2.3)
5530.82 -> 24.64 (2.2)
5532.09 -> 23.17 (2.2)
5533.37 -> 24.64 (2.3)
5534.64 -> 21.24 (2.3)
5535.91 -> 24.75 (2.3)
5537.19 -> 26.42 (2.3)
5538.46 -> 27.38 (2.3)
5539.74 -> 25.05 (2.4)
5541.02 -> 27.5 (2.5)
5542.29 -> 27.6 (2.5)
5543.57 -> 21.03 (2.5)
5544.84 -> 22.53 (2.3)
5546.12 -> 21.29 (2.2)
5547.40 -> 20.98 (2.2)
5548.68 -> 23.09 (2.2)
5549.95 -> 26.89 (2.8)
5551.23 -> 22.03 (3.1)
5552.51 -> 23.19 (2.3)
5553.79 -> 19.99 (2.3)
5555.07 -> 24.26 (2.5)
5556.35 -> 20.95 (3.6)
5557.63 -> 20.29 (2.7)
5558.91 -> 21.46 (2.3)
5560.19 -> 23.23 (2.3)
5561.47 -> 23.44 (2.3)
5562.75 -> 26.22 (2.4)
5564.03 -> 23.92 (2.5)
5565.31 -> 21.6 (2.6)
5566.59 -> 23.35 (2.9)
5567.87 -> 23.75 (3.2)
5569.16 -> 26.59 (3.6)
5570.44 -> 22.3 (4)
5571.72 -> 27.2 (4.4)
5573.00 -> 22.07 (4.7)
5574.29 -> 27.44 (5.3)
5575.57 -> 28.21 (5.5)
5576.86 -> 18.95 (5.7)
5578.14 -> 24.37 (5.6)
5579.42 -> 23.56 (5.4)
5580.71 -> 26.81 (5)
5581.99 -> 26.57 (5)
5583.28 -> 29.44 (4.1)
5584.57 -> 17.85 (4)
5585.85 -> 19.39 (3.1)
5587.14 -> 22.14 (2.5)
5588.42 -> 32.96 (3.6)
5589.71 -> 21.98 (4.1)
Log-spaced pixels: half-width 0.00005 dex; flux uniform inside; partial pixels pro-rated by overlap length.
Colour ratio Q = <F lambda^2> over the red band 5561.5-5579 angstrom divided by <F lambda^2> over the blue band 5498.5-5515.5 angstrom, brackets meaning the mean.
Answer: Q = 1.10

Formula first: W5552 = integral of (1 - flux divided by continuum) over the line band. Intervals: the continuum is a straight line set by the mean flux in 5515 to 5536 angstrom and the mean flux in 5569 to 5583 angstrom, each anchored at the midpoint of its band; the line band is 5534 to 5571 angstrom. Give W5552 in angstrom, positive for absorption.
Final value 1.6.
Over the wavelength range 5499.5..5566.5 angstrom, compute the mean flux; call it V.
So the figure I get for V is 23.5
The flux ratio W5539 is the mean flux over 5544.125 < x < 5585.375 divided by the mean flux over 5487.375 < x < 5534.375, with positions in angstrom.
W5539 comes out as 1.0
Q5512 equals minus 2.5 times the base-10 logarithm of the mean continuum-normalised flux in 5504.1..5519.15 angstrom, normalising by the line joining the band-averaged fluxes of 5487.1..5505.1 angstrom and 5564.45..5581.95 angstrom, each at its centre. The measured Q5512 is 0.02 mag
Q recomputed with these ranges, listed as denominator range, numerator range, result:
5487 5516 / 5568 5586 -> 1.10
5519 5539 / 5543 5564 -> 0.93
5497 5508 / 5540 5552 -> 1.08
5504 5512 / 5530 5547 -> 1.09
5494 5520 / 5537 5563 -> 1.03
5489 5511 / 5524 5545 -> 1.08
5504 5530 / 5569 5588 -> 1.05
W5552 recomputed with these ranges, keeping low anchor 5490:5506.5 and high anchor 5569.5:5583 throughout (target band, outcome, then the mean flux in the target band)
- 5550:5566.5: 1.20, 22.7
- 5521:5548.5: -0.24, 24.2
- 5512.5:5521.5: -0.19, 24.1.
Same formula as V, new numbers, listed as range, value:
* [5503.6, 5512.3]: 22.6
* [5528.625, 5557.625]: 23.6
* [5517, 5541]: 24.5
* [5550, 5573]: 23.2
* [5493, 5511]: 22.9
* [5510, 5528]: 24.1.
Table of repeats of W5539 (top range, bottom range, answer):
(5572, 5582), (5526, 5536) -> 1.07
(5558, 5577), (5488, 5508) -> 1.05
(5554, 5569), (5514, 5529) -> 0.94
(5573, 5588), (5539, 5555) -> 1.03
